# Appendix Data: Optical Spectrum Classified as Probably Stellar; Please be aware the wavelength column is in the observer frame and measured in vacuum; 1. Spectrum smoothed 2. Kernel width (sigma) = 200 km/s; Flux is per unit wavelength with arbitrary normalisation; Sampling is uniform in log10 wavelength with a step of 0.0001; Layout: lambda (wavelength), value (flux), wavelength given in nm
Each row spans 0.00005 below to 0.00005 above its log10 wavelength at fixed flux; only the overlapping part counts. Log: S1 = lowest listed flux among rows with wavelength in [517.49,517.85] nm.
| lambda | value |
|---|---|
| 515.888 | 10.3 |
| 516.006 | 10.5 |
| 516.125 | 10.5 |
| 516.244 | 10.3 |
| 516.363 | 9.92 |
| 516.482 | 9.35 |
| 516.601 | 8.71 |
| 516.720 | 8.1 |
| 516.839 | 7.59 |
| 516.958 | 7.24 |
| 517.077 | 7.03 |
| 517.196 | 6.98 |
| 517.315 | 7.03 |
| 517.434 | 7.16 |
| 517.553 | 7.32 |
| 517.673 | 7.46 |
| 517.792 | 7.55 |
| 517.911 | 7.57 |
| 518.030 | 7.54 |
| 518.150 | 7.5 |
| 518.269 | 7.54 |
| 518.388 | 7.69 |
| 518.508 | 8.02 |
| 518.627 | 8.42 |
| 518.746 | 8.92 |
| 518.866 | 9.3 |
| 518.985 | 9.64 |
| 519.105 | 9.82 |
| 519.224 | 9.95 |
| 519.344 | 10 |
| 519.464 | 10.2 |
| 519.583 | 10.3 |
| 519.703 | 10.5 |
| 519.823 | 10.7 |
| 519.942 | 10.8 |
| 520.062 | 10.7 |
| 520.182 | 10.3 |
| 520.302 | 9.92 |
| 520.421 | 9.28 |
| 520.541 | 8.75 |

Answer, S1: 7.32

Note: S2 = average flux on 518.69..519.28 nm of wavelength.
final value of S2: 9.53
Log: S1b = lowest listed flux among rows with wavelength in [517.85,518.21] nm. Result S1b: 7.5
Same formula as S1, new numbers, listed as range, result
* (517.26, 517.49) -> 7.03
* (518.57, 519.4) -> 8.42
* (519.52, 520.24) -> 10.3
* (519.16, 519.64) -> 9.95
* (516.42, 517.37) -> 6.98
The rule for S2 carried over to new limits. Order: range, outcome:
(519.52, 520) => 10.6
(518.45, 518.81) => 8.47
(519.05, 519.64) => 10.1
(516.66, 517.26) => 7.39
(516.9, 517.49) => 7.09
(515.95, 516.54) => 10.1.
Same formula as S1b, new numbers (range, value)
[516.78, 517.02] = 7.24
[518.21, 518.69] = 7.54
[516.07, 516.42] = 9.92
